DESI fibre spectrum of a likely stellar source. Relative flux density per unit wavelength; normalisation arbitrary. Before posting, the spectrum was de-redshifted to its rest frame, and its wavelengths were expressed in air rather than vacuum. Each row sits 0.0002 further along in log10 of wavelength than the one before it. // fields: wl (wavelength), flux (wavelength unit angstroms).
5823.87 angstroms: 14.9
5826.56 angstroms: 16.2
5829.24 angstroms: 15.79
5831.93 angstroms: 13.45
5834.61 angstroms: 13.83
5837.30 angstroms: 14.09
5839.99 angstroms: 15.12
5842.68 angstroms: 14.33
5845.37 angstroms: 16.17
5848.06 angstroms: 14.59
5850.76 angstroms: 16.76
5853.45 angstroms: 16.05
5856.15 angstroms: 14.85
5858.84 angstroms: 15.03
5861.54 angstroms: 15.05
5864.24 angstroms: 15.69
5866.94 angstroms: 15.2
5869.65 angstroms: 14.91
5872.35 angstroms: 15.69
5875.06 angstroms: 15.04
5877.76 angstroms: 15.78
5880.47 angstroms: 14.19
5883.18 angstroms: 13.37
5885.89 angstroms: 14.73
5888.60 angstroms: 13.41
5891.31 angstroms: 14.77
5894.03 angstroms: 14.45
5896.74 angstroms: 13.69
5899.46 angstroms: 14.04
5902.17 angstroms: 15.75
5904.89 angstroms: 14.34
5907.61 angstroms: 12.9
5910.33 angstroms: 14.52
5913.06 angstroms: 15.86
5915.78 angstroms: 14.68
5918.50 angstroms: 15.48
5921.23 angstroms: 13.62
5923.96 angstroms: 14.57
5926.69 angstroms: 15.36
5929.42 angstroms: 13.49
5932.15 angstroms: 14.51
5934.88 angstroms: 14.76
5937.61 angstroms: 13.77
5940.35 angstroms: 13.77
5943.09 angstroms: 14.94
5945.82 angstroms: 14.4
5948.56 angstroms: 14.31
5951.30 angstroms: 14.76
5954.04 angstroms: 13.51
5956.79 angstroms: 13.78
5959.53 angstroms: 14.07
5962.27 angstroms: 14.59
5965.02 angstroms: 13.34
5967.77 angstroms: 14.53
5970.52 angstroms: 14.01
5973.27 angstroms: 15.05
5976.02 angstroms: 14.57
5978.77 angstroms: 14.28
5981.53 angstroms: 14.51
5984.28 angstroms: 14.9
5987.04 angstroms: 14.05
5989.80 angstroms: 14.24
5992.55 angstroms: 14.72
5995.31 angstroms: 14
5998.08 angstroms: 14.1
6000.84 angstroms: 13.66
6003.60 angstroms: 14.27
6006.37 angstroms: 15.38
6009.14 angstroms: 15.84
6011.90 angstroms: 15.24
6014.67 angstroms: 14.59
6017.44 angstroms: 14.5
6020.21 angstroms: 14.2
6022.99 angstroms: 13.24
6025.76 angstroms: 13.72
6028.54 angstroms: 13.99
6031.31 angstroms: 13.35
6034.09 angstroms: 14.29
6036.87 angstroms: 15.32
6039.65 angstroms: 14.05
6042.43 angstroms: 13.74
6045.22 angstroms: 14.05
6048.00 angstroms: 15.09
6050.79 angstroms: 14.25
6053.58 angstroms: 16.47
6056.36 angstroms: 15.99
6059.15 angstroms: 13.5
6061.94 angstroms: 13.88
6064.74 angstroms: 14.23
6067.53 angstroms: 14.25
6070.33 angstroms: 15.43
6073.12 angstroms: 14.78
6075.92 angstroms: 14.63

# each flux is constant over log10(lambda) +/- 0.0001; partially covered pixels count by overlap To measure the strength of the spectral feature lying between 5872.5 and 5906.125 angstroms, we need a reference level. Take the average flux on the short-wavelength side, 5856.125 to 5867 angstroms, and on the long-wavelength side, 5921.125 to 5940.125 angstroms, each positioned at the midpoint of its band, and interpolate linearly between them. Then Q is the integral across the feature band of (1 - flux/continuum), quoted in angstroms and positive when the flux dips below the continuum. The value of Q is 0.8 angstroms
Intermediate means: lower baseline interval 15.2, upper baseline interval 14.3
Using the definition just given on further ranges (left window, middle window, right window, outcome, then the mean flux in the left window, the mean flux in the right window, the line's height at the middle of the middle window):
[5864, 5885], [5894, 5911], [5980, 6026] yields 0.70 angstroms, 14.9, 14.4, 14.8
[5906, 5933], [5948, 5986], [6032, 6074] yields 0.61 angstroms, 14.5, 14.6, 14.5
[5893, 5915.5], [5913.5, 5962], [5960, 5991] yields 0.13 angstroms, 14.5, 14.4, 14.4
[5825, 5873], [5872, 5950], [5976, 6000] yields 1.66 angstroms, 15.1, 14.3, 14.8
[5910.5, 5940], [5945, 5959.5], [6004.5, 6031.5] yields 0.40 angstroms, 14.6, 14.4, 14.5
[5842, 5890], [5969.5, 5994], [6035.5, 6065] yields 0.48 angstroms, 15.1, 14.6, 14.8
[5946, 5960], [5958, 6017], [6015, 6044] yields -1.62 angstroms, 14.1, 14.1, 14.1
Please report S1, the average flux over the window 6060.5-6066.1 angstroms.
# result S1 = 14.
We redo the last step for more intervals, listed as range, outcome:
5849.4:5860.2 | 15.7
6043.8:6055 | 15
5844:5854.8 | 15.9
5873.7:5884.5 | 14.6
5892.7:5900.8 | 14.1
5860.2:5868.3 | 15.3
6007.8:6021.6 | 14.9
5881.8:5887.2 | 14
